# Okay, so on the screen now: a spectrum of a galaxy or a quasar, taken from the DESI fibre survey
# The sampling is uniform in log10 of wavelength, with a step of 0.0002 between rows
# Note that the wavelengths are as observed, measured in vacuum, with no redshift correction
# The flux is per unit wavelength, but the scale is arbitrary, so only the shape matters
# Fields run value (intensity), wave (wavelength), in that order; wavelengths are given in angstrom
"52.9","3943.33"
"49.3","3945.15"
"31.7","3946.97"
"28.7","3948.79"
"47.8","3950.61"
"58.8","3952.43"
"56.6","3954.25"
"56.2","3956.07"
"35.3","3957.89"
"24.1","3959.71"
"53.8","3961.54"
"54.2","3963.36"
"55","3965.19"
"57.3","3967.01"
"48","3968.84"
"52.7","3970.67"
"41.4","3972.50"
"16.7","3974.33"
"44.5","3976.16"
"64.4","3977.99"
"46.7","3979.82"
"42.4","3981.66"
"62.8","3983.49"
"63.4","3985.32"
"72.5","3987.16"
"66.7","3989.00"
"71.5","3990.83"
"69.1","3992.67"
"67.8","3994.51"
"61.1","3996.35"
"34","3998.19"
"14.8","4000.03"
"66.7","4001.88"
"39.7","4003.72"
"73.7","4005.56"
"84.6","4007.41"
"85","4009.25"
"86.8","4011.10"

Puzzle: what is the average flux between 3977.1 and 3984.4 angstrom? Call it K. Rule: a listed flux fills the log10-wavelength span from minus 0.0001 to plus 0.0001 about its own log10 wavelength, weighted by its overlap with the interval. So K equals 54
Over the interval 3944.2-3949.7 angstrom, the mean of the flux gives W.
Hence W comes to 36.6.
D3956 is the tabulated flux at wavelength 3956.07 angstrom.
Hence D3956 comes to 56.2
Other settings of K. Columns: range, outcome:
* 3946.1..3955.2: 44.8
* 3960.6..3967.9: 55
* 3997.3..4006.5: 45.9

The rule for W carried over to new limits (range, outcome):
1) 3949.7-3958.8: 51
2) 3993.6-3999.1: 54.3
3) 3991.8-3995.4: 68.4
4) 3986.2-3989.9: 69.4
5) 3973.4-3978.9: 41.9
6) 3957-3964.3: 41.9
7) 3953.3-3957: 56.4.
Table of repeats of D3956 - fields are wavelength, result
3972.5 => 41.4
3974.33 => 16.7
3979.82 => 46.7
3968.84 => 48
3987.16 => 72.5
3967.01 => 57.3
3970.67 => 52.7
